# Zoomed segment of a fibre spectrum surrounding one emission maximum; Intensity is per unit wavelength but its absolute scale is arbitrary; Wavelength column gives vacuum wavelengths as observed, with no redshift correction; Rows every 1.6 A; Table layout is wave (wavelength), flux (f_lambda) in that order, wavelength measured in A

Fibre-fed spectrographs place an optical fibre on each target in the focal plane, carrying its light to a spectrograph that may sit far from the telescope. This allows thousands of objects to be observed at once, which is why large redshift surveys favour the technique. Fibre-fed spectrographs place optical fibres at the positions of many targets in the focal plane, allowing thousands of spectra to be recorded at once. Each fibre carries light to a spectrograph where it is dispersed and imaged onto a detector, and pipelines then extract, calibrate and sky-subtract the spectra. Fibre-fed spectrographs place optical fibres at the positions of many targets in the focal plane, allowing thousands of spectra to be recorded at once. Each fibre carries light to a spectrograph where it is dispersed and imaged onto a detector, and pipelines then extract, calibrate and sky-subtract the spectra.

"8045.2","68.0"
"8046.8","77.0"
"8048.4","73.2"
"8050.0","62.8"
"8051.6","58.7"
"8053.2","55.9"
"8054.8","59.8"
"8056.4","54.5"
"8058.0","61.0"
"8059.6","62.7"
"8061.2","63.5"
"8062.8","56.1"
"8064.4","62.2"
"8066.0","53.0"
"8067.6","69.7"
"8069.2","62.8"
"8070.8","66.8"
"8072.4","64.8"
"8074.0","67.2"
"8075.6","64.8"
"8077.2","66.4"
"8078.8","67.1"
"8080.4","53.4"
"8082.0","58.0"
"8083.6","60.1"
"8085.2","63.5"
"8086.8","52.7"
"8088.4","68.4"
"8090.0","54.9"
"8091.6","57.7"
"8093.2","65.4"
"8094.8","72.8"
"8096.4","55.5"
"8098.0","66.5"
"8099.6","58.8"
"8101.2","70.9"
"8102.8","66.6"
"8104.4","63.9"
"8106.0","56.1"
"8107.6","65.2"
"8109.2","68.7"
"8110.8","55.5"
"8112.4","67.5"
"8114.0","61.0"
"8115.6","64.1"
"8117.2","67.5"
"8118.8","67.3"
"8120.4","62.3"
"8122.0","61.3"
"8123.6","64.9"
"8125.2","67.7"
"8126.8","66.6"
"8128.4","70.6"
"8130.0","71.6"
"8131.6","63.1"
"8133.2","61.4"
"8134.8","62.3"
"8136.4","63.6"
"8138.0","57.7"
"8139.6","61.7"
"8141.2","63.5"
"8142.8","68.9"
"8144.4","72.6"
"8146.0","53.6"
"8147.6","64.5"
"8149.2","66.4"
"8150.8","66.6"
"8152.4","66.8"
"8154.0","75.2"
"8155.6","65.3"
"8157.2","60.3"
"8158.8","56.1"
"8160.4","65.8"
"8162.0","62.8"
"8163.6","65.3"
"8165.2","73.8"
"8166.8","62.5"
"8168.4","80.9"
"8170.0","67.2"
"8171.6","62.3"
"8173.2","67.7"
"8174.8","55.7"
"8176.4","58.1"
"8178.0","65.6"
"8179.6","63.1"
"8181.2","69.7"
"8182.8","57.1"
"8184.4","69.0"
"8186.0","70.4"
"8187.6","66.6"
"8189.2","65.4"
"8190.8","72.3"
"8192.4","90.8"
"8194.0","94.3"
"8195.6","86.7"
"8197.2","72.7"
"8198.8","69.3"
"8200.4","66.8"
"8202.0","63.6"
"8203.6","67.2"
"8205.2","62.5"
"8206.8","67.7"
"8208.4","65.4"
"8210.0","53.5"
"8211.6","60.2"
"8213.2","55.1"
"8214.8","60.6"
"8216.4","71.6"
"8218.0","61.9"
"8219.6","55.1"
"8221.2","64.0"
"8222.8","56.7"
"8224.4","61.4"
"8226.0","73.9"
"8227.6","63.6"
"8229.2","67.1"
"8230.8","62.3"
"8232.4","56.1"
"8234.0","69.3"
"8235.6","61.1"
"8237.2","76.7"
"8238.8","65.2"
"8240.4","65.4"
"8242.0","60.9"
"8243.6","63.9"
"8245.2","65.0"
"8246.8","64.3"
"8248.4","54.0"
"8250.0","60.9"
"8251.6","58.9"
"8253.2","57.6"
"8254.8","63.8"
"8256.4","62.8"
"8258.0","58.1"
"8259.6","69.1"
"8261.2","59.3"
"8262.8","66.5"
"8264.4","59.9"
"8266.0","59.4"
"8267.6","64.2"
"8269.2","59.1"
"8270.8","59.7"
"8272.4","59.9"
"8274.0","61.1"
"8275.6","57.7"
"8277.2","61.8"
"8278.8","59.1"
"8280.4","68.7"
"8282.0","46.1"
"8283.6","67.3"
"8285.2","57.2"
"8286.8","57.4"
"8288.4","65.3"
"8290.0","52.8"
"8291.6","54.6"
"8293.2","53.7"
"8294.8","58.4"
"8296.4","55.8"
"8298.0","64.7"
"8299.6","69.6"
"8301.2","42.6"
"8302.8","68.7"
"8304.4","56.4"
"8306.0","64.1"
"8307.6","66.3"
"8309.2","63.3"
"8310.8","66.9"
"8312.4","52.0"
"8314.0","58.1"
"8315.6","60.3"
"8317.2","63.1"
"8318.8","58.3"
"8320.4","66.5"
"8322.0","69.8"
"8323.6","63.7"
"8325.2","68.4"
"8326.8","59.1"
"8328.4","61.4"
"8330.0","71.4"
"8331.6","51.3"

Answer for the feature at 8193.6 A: [N II]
